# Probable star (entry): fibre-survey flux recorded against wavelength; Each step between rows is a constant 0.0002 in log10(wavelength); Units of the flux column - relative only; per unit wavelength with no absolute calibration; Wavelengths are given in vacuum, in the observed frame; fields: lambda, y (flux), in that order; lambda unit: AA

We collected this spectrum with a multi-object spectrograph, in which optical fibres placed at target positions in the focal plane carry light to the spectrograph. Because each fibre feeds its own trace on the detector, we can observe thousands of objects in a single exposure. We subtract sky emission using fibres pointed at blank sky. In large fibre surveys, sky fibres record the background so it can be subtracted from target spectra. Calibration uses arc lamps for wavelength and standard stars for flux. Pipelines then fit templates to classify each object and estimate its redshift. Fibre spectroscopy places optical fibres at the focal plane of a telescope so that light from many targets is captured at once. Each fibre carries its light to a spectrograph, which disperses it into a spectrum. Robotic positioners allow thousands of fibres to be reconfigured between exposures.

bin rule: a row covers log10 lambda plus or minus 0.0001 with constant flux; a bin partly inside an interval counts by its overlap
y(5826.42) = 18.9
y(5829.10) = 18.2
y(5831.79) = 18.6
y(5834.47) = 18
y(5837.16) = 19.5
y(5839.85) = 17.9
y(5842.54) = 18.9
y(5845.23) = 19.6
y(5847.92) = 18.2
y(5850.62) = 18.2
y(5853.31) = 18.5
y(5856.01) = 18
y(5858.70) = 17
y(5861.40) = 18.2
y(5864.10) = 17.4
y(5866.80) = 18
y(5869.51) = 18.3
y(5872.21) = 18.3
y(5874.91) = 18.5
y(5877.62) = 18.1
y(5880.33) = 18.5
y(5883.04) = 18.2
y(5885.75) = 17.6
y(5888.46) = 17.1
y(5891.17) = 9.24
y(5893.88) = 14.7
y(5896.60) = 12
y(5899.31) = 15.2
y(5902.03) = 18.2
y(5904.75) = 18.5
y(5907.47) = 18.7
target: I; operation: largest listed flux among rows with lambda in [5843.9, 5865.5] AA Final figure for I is 19.6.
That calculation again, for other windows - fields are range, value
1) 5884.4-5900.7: 17.6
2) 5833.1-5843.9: 19.5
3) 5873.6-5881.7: 18.5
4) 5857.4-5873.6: 18.3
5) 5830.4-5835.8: 18.6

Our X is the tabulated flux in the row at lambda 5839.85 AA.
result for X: 17.9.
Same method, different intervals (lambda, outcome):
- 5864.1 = 17.4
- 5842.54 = 18.9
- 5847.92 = 18.2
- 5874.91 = 18.5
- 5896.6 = 12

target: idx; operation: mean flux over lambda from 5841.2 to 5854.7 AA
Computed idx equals 18.7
